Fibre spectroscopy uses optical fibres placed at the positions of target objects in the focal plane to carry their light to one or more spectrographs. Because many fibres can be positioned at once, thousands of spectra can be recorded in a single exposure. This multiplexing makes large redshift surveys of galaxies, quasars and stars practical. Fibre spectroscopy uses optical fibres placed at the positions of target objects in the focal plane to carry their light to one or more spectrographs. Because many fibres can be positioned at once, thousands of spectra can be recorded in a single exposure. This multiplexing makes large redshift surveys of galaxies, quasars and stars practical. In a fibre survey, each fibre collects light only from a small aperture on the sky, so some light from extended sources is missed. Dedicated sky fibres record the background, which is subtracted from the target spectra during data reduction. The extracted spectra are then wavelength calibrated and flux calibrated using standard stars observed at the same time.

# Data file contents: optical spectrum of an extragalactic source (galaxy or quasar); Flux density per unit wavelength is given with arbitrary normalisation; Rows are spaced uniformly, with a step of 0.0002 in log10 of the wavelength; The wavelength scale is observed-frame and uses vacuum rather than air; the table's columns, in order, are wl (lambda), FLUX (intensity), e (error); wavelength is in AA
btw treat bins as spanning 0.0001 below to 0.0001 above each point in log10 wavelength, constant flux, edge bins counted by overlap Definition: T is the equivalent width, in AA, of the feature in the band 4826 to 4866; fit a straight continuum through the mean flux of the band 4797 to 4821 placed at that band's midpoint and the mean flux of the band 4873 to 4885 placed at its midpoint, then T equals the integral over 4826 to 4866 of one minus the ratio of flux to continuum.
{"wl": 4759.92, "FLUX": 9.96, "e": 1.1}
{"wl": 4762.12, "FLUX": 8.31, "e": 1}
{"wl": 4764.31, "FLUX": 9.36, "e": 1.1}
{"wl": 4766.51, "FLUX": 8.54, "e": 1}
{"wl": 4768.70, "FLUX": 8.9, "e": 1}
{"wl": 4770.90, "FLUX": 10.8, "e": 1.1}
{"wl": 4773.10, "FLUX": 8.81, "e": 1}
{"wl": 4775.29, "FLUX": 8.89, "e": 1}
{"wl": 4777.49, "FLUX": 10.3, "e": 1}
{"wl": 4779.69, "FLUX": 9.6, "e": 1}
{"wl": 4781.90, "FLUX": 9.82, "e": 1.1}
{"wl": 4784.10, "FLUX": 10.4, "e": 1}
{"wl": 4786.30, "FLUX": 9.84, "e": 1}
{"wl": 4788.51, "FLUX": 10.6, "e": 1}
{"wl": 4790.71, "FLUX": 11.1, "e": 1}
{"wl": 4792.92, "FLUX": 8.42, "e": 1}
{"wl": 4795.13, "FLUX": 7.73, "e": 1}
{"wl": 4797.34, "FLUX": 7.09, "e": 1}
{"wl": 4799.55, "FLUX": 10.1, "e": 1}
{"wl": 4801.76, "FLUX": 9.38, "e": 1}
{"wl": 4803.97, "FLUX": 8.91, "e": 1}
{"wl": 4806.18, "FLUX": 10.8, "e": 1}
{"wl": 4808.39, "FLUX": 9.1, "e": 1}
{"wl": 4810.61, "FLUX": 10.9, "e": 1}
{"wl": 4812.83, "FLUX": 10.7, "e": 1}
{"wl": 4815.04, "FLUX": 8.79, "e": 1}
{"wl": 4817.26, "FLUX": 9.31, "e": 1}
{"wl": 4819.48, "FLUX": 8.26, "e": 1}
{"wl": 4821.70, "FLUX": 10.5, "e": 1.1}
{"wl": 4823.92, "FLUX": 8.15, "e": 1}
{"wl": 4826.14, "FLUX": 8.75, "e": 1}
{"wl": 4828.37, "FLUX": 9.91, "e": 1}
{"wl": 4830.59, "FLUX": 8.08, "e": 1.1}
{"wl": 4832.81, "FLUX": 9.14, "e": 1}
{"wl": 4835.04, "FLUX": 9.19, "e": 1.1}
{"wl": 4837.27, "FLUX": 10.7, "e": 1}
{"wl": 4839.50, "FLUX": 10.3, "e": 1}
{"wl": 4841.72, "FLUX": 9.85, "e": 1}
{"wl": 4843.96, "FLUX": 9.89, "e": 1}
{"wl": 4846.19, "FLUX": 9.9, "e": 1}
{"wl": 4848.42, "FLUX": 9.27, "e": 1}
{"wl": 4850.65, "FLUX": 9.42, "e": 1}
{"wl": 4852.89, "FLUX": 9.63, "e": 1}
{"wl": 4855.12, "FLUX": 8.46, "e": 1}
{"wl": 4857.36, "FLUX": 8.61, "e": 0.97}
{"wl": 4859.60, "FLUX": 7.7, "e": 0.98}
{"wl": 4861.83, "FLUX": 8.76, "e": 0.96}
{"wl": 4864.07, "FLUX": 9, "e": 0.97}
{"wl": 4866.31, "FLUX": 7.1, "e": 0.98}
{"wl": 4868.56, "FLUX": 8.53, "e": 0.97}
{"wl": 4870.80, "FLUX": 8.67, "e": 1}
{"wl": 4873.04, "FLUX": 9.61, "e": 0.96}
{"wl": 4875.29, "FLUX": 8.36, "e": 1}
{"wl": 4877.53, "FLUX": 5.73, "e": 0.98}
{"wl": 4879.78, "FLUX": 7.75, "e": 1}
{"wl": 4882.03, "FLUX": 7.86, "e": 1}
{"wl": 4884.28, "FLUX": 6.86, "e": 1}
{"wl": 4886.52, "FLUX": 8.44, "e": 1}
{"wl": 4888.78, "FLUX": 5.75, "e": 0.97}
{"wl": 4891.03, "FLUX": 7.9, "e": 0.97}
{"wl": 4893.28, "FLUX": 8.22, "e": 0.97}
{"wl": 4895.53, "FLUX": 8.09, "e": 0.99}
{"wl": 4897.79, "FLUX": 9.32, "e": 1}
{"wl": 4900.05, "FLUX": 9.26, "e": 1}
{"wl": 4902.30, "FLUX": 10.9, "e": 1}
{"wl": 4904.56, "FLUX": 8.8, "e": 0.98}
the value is -3.6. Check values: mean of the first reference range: 9.49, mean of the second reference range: 7.55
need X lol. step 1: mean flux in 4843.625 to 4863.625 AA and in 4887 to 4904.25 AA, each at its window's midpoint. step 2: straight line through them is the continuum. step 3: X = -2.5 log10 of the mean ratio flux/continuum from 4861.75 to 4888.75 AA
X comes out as 0.11 mag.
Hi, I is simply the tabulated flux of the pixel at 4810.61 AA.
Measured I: 10.9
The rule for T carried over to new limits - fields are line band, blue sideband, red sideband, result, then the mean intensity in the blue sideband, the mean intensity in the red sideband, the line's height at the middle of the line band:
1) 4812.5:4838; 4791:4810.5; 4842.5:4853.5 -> 0.43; 9.13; 9.62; 9.38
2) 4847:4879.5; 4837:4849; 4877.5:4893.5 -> 0.92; 9.97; 7.37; 8.73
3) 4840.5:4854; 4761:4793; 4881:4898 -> -1.97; 9.62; 7.72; 8.44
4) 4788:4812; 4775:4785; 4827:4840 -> 0.67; 9.86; 9.5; 9.72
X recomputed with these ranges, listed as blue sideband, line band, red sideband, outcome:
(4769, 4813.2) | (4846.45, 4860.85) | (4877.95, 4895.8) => -0.08 mag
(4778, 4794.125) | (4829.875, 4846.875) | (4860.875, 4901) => -0.09 mag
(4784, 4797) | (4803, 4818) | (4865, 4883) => -0.08 mag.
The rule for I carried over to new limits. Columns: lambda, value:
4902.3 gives 10.9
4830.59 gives 8.08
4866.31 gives 7.1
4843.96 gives 9.89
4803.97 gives 8.91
